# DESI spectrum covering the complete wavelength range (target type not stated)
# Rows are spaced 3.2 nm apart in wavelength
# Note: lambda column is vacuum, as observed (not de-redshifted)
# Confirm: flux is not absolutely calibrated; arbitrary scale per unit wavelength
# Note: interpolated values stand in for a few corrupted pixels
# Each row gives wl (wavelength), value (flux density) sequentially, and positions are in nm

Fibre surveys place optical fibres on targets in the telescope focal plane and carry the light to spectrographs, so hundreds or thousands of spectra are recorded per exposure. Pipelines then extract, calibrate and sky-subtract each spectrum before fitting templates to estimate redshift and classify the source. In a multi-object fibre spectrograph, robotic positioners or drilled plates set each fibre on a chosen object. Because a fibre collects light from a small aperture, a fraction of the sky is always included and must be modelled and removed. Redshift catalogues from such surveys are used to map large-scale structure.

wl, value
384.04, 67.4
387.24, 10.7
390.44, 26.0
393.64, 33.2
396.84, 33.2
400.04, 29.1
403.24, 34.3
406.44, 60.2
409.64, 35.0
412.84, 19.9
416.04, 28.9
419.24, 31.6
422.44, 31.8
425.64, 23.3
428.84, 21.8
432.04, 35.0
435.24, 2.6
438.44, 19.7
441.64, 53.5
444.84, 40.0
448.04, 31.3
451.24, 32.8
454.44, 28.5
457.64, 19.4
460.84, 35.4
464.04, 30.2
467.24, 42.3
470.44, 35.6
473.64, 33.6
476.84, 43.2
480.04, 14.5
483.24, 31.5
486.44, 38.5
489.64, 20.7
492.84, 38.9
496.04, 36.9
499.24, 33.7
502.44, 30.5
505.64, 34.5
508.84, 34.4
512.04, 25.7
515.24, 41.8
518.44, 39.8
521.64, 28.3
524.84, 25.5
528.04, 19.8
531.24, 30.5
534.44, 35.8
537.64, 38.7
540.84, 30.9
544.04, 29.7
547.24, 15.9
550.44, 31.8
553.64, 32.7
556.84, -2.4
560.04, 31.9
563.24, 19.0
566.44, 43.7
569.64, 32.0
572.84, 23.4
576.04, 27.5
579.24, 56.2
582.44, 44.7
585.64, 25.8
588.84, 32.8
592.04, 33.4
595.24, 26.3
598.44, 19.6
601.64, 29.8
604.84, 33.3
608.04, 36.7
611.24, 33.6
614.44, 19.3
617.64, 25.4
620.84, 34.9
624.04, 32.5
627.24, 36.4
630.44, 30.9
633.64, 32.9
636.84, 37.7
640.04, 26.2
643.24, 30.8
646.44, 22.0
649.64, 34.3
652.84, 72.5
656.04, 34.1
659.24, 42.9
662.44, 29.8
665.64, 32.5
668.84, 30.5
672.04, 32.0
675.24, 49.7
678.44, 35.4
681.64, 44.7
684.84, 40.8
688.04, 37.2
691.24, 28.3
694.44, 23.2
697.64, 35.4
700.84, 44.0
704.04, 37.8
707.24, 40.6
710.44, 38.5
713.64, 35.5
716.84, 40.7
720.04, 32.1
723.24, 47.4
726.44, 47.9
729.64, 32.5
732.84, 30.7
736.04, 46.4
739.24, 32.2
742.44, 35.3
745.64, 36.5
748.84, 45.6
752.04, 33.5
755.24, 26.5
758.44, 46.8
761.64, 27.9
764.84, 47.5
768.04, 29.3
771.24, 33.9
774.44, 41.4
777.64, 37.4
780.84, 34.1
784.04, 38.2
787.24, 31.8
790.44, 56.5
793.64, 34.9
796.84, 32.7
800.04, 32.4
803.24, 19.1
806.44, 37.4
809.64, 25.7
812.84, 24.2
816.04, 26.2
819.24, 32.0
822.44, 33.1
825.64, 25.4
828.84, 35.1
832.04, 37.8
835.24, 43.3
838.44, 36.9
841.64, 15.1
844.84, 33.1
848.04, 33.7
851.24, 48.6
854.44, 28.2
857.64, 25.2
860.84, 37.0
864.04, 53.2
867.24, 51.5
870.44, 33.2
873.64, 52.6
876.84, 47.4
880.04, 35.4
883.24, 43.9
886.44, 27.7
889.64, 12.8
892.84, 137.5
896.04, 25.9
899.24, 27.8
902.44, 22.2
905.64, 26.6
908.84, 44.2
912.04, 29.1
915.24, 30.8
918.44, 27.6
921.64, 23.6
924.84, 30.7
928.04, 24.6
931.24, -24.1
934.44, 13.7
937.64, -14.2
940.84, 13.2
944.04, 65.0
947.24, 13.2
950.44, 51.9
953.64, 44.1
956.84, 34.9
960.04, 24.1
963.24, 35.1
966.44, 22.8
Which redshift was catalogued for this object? 0.75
